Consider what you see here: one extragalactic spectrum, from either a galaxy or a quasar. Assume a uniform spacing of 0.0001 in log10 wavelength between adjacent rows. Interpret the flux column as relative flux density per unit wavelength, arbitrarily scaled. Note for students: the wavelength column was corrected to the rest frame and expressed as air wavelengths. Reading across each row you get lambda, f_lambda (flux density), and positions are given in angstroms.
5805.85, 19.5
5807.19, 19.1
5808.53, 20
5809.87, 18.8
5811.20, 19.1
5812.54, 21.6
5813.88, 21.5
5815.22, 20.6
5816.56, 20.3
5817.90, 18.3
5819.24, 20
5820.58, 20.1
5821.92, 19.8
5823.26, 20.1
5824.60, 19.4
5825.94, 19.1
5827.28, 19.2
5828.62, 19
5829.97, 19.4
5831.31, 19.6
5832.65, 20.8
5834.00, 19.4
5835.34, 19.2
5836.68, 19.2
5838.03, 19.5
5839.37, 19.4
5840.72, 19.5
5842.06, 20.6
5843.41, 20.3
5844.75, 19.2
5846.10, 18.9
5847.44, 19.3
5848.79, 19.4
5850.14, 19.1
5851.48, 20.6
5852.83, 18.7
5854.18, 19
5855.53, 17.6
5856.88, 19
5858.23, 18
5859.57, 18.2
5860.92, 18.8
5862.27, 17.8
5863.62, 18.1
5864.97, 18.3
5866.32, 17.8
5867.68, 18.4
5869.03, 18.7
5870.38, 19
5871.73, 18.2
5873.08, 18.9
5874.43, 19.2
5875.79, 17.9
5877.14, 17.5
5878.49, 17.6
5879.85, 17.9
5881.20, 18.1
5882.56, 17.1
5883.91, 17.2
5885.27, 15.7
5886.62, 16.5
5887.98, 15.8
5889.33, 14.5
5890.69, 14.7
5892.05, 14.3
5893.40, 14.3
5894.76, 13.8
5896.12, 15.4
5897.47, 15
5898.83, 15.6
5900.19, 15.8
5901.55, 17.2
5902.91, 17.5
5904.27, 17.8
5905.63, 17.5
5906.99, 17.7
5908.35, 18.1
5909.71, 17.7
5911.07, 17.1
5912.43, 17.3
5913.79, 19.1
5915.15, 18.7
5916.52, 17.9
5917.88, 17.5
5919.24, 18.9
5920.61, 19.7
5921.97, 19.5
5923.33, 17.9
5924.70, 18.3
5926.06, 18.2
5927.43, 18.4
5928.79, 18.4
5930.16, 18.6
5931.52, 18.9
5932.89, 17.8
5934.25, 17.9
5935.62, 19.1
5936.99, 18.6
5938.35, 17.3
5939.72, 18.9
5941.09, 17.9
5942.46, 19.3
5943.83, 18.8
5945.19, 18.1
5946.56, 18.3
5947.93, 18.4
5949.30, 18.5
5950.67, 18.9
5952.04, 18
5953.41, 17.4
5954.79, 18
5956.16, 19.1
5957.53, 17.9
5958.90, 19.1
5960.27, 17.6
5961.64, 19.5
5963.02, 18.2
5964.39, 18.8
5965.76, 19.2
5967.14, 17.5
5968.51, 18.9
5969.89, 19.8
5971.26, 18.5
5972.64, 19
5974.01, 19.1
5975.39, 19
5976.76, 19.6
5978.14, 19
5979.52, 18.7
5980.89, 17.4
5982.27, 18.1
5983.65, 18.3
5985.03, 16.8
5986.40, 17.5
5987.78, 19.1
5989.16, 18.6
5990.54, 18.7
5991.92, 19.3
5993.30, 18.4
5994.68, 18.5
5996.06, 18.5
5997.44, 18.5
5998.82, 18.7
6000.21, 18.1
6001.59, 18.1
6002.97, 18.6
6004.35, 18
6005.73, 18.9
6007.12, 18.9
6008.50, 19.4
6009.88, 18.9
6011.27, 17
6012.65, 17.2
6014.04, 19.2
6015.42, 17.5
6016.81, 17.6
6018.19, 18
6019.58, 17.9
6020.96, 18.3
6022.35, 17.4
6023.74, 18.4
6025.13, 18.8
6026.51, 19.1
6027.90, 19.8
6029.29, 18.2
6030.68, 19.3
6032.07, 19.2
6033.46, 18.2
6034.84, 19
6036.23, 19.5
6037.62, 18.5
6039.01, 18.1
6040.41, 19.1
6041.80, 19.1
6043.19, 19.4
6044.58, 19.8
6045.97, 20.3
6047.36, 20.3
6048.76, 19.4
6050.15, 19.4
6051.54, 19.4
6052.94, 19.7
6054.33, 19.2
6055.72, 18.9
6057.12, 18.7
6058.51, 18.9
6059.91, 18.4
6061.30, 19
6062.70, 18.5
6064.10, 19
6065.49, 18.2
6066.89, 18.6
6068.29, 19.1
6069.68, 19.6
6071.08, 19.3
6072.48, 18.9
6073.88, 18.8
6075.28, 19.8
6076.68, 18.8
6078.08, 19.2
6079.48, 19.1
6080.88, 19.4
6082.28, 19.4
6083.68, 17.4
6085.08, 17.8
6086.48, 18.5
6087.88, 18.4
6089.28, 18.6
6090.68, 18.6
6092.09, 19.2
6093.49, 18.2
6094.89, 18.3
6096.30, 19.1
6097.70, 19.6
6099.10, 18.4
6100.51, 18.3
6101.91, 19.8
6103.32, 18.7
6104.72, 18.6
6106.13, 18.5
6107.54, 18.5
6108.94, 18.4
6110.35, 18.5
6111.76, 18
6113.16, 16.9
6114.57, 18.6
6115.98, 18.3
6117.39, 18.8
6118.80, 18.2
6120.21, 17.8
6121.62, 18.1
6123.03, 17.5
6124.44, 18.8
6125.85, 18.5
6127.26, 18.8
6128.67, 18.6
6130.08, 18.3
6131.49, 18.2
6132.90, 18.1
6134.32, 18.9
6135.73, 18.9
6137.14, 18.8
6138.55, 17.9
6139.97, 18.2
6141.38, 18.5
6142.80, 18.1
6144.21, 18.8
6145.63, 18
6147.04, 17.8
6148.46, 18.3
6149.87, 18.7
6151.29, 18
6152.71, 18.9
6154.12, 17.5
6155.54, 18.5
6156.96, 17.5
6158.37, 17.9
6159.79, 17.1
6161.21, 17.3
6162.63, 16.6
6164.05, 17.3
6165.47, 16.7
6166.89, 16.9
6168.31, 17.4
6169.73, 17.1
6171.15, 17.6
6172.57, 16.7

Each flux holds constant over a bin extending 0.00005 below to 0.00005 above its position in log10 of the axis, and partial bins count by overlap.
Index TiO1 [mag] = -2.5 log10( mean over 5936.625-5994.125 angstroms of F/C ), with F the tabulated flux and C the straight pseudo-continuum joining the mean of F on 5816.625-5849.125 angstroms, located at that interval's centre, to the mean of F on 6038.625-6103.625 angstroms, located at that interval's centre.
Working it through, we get 0.04 mag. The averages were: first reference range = 19.5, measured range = 18.5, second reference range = 19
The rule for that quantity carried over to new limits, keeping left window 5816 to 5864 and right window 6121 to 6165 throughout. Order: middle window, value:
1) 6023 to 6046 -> -0.03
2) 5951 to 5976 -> 0.01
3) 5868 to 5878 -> 0.04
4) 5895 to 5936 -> 0.07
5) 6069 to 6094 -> -0.03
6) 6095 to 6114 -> -0.02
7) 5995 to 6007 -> 0.01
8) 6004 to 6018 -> 0.02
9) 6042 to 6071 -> -0.04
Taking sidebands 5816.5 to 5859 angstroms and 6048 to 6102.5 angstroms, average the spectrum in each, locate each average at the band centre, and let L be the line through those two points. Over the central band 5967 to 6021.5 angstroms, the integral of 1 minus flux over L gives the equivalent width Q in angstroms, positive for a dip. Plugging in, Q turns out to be 1.80 angstroms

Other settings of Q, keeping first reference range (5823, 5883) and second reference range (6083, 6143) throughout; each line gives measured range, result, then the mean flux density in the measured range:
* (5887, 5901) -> 2.9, 15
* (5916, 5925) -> 0.1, 18.5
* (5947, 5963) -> 0.3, 18.4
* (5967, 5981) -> -0.2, 18.9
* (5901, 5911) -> 0.6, 17.6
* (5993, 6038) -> 0.3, 18.5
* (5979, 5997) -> 0.3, 18.3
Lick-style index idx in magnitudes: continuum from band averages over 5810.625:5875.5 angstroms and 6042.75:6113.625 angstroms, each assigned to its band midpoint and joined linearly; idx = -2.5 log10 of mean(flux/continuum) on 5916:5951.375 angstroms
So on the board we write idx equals 0.04 mag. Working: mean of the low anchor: 19.3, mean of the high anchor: 18.9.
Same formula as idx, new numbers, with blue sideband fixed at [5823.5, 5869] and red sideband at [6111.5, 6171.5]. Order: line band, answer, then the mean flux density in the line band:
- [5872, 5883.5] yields 0.06 mag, 18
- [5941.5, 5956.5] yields 0.02 mag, 18.4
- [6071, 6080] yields -0.05 mag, 19.1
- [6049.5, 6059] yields -0.05 mag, 19.2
